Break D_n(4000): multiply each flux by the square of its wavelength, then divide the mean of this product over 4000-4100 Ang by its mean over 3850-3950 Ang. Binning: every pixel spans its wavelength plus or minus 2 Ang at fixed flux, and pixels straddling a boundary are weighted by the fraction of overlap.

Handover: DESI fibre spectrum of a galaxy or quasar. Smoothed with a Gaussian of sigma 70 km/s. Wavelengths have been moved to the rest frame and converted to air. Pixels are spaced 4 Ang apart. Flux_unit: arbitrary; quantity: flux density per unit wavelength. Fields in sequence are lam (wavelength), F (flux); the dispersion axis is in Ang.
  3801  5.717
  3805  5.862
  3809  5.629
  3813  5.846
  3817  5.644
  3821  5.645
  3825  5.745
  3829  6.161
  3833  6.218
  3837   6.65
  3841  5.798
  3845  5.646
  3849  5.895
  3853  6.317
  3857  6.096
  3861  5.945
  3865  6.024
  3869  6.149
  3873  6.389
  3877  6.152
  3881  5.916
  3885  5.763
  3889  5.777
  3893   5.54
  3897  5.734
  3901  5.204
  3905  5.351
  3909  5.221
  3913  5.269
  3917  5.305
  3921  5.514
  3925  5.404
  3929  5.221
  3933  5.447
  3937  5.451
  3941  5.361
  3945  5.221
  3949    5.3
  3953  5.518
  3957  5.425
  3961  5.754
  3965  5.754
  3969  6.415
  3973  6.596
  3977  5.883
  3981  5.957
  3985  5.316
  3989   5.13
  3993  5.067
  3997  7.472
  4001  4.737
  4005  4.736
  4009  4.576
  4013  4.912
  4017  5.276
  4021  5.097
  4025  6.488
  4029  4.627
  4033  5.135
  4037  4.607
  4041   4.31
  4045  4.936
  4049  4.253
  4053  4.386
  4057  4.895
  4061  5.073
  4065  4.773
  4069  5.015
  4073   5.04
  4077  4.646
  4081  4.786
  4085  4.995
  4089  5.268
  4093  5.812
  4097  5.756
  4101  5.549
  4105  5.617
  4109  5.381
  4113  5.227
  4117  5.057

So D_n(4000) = 0.95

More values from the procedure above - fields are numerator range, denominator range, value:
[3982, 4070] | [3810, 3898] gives 0.92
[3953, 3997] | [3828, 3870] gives 1.02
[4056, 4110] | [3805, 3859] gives 0.99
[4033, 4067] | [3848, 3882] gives 0.84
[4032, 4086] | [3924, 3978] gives 0.89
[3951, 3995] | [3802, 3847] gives 1.05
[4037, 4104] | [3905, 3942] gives 1.00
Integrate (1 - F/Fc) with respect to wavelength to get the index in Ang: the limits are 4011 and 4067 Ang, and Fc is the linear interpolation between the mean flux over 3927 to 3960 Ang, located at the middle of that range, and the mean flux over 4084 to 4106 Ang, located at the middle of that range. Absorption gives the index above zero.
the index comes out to 5.7 Ang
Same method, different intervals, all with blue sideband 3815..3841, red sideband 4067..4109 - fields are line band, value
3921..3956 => 1.9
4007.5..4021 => 1.2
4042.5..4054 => 1.8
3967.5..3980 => -1.5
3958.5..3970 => -0.6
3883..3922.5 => 2.2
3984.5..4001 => -0.4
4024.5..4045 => 1.9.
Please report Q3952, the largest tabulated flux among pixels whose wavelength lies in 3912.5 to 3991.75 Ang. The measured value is 6.596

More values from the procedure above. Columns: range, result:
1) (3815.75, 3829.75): 6.161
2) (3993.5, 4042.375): 7.472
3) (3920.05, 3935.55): 5.514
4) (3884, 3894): 5.777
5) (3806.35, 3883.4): 6.65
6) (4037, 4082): 5.073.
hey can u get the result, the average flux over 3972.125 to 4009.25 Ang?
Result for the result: 5.56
